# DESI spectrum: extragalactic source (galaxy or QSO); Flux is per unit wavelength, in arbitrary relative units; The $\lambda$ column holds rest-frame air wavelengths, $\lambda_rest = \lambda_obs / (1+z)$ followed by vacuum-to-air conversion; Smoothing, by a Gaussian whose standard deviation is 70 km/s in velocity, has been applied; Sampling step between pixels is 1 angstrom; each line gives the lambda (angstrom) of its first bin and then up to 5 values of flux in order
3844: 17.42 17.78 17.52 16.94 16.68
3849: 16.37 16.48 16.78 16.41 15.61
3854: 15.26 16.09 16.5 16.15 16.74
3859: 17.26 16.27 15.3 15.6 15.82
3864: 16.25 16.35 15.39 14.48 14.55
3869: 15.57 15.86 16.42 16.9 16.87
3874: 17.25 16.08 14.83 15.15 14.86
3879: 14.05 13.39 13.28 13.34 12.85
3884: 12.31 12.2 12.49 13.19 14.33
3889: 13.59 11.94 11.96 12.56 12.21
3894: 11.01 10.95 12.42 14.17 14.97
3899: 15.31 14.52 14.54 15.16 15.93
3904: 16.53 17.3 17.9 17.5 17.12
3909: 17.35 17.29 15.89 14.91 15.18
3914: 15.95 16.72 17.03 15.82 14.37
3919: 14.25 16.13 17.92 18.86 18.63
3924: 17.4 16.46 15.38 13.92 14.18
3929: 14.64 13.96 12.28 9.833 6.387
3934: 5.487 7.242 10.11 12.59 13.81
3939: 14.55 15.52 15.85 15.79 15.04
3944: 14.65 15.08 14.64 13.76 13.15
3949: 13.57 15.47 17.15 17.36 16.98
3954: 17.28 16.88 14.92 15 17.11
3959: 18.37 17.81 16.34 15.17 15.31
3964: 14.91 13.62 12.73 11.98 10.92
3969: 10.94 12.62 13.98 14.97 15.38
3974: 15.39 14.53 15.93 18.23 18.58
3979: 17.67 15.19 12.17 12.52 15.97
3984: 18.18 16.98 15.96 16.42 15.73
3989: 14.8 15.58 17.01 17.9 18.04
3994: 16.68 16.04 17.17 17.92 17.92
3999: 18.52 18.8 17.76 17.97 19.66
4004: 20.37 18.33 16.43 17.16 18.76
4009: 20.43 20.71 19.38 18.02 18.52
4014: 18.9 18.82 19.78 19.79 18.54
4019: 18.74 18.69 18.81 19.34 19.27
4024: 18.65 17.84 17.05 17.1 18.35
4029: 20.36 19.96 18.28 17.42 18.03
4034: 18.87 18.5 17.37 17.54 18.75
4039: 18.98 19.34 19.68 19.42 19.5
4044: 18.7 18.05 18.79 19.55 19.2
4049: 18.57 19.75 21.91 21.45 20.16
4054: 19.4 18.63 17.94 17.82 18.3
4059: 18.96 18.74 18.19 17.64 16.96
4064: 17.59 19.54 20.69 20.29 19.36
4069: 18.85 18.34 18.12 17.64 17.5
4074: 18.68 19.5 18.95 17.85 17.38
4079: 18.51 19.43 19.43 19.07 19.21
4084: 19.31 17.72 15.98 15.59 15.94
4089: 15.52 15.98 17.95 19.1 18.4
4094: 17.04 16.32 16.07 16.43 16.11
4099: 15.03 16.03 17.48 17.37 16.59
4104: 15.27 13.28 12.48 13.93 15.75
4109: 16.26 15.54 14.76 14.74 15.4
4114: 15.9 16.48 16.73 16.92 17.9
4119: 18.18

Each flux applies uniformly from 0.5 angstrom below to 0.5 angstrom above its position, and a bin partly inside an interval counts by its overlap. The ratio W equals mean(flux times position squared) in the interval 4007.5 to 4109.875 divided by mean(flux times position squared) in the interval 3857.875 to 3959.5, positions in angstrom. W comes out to 1.32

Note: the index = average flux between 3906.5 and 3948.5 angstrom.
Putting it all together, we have 14.6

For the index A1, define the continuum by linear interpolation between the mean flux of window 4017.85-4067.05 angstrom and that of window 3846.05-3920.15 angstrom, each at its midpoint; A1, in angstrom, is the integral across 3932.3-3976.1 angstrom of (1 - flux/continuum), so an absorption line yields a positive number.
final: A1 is 6.8 angstrom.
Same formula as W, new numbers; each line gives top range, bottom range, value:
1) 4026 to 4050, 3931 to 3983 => 1.36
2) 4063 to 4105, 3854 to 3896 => 1.35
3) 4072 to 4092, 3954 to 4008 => 1.17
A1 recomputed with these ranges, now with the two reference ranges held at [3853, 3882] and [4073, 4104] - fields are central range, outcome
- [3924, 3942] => 3.84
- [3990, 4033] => -4.14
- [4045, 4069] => -2.66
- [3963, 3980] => 1.97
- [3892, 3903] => 1.58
